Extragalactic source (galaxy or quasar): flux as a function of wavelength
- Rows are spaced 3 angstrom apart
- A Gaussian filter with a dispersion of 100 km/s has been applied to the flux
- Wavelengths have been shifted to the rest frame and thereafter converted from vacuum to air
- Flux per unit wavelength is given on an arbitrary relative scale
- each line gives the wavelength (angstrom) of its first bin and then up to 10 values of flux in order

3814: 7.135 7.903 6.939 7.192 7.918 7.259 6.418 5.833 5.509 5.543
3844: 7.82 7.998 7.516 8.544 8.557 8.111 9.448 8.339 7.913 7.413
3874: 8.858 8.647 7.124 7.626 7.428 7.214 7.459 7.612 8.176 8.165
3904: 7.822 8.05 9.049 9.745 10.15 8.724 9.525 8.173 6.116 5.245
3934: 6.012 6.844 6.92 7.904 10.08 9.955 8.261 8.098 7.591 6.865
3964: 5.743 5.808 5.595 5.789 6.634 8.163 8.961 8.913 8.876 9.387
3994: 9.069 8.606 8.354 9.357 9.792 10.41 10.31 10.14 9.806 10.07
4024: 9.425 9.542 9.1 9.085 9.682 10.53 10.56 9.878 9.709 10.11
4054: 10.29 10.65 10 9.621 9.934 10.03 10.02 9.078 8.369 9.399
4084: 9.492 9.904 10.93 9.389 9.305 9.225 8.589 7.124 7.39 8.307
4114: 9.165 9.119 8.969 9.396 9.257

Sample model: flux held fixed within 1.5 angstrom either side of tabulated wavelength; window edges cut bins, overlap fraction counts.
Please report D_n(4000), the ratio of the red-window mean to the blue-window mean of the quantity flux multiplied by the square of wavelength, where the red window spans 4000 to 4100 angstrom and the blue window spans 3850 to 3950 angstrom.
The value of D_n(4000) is 1.3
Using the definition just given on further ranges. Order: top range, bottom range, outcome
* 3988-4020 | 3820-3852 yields 1.49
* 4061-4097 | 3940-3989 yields 1.33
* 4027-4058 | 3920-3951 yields 1.36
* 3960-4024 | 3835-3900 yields 1.17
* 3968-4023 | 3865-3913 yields 1.16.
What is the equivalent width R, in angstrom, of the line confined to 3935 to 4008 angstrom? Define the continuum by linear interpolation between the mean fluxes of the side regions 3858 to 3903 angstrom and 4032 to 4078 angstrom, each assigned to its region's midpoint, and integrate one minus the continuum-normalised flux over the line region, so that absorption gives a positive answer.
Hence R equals 8.1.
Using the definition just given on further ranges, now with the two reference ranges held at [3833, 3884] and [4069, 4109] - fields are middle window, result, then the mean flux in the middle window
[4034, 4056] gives -3.05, 10.1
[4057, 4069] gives -1.32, 9.97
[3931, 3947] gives 1.84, 7.26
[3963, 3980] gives 4.36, 6.25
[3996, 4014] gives -1.87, 9.51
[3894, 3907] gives -0.03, 7.97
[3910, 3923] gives -2.31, 9.48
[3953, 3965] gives 1.64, 7.18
